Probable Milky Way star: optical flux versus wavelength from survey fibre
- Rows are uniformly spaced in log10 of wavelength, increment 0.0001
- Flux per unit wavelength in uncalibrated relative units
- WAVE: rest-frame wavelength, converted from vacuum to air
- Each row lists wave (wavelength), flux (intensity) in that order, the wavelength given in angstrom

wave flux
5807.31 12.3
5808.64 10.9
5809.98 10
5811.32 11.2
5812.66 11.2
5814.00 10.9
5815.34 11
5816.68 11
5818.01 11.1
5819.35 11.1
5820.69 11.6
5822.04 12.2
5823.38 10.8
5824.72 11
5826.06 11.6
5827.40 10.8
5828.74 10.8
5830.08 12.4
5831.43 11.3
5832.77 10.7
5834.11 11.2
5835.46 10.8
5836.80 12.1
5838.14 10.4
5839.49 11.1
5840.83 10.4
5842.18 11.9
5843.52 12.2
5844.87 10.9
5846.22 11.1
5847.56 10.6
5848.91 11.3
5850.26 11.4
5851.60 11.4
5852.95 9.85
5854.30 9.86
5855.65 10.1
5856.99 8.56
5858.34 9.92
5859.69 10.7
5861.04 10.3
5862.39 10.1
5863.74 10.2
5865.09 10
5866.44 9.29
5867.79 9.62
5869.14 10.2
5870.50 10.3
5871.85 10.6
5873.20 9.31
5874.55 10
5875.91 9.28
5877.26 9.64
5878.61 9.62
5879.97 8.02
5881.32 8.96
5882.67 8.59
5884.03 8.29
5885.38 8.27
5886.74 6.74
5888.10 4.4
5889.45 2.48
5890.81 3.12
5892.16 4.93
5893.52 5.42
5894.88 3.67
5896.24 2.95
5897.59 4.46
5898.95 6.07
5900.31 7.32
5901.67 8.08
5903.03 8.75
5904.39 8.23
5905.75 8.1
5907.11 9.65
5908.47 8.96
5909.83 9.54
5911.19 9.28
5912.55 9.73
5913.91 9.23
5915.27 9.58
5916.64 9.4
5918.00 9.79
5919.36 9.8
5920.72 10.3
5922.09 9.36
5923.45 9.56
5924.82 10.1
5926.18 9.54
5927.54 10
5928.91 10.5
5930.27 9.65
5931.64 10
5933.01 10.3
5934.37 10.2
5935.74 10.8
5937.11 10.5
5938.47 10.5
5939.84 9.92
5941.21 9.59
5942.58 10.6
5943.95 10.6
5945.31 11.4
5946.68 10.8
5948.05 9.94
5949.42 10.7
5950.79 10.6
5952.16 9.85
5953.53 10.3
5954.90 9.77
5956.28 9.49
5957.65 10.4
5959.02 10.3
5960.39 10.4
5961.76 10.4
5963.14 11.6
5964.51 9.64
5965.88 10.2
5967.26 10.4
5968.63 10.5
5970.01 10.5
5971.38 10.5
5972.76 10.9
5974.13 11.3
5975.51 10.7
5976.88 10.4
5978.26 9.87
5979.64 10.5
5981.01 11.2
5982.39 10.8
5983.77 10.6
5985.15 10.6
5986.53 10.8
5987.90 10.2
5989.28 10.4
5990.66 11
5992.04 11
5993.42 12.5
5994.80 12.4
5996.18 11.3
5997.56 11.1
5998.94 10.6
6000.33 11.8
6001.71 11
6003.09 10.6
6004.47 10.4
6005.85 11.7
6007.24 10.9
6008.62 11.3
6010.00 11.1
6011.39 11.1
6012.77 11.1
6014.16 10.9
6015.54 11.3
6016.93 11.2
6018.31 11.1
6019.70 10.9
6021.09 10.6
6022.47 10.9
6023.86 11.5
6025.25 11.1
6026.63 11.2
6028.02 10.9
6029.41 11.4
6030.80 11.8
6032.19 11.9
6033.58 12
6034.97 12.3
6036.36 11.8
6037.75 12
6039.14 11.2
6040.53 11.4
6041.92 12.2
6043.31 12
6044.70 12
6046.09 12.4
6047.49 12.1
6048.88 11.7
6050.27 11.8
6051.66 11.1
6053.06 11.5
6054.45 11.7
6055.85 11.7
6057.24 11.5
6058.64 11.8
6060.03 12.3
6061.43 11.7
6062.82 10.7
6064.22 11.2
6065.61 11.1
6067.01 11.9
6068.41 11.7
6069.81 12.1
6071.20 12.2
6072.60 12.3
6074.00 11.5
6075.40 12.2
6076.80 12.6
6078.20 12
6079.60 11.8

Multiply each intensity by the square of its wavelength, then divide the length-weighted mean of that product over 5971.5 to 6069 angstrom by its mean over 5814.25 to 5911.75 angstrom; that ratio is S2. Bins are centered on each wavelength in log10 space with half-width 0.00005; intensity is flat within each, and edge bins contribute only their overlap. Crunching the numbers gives 1.3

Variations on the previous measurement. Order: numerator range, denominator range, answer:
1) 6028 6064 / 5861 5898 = 1.59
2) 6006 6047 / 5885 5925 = 1.58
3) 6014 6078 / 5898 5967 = 1.24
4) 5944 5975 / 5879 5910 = 1.59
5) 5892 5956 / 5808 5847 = 0.85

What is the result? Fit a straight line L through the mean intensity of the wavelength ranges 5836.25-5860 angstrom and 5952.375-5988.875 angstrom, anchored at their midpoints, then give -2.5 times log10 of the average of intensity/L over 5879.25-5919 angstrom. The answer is 0.40 mag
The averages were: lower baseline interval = 10.8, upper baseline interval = 10.5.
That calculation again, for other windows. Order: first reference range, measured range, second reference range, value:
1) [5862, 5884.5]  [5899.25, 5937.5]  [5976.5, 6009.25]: 0.07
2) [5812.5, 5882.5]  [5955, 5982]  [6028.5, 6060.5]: 0.09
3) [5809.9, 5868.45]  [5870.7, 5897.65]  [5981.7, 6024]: 0.47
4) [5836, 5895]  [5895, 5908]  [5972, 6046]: 0.37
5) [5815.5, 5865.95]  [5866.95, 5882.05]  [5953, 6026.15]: 0.14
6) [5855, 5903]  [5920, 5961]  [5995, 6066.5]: -0.09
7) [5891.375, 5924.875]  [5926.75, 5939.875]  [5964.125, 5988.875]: -0.15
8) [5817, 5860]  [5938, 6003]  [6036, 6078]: 0.08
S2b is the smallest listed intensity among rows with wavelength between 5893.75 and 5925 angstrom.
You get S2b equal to 2.95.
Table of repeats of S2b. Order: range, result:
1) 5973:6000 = 9.87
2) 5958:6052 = 9.64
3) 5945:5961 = 9.49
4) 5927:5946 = 9.59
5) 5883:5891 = 2.48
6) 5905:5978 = 8.1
